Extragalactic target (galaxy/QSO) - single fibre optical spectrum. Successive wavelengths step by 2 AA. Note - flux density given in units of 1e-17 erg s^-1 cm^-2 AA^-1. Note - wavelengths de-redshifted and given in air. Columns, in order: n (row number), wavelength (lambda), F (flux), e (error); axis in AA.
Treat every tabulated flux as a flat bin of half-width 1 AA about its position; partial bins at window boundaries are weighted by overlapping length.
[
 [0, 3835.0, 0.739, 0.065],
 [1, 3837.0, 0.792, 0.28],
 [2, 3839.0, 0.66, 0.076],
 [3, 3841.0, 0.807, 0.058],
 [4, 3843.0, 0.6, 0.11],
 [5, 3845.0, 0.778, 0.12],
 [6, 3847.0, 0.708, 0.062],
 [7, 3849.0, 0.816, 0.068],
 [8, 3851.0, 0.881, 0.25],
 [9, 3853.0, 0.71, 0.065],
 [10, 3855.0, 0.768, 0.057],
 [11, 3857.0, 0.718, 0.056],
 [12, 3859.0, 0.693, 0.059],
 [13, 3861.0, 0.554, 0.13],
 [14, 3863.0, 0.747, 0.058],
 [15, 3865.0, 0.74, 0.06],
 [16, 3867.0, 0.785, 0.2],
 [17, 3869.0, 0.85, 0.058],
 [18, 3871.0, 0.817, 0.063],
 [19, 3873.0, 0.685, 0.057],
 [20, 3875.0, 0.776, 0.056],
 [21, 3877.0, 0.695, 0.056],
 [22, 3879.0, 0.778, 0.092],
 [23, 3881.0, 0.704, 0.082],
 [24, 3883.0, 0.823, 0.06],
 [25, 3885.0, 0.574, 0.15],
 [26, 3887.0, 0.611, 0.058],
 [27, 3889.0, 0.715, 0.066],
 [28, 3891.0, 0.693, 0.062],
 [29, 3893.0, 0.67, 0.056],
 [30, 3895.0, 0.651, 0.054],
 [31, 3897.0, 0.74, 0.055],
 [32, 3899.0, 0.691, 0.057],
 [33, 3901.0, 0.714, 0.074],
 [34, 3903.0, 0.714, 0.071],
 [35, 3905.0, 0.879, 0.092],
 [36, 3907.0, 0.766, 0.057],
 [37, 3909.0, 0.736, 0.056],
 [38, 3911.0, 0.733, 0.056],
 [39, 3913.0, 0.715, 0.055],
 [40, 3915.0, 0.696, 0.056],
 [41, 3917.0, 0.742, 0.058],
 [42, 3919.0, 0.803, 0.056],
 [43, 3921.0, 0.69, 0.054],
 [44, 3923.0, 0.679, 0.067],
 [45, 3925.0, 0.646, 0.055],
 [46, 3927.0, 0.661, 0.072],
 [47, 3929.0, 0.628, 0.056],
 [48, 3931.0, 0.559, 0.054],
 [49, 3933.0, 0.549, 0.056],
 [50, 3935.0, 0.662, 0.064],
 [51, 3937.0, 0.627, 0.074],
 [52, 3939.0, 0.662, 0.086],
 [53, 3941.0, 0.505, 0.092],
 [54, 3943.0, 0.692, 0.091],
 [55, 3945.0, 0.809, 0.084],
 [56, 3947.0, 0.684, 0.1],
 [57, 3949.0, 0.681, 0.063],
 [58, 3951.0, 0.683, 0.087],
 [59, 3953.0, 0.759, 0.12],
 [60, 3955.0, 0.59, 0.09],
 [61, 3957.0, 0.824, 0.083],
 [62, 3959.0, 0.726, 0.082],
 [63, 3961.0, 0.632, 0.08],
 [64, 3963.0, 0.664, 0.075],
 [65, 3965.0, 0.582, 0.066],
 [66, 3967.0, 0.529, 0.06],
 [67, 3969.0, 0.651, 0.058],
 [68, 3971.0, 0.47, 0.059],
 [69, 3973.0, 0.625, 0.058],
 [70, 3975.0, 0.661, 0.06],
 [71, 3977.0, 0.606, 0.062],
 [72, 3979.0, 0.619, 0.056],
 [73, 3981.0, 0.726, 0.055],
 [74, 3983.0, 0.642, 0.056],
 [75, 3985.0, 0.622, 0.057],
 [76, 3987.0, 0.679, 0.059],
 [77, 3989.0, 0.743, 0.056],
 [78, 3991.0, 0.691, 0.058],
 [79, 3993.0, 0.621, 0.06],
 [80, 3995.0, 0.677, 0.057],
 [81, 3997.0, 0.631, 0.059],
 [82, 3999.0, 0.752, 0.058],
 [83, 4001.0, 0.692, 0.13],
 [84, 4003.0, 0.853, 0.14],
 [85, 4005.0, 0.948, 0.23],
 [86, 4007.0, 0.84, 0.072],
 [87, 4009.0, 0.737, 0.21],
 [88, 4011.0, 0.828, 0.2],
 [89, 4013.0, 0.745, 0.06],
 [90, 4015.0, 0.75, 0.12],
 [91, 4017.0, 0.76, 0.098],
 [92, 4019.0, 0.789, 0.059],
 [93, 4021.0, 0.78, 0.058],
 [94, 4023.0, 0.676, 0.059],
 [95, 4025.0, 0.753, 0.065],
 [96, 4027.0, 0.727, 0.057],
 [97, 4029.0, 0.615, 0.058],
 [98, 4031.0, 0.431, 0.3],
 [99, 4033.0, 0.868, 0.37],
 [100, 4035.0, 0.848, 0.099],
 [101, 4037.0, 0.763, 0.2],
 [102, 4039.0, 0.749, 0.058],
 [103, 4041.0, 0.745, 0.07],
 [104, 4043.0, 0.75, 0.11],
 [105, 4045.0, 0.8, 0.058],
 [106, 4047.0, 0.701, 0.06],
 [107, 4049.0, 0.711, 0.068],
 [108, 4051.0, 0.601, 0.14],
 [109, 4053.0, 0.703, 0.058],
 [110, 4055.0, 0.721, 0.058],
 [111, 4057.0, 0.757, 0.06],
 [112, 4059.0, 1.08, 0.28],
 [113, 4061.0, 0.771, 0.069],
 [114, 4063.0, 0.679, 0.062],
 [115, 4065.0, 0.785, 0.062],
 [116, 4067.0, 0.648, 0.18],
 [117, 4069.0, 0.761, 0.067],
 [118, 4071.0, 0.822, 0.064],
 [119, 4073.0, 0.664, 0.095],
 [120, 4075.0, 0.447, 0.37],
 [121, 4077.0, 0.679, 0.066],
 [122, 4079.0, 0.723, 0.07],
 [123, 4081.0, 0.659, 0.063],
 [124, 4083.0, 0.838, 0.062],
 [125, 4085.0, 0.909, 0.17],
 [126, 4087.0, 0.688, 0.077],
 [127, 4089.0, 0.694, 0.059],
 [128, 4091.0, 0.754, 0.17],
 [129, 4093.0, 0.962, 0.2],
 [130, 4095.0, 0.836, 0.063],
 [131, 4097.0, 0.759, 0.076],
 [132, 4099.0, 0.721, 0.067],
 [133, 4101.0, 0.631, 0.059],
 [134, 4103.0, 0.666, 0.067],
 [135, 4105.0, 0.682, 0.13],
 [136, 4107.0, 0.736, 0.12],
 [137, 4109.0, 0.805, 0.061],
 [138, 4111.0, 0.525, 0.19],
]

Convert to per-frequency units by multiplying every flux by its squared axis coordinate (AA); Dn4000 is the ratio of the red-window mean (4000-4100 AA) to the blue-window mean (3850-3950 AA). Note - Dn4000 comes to 1.15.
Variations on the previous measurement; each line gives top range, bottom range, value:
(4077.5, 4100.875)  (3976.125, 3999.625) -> 1.21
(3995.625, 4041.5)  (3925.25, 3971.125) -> 1.20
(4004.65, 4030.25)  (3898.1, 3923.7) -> 1.09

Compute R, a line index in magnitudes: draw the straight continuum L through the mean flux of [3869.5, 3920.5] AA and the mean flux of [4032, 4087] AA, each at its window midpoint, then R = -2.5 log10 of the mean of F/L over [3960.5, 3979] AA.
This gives 0.22 mag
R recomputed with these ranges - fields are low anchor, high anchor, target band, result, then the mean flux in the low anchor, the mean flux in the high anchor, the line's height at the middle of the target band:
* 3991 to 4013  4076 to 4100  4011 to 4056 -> 0.045 mag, 0.754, 0.768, 0.759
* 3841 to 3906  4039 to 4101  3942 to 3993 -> 0.114 mag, 0.729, 0.744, 0.736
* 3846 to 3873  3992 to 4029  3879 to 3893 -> 0.088 mag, 0.75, 0.75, 0.75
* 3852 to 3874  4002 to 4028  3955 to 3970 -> 0.172 mag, 0.733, 0.784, 0.766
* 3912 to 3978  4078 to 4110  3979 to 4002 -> 0.016 mag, 0.657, 0.754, 0.687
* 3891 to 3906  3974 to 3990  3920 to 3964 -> 0.041 mag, 0.721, 0.662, 0.69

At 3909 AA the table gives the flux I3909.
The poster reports 0.736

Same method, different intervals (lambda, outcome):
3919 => 0.803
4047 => 0.701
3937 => 0.627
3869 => 0.85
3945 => 0.809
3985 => 0.622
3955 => 0.59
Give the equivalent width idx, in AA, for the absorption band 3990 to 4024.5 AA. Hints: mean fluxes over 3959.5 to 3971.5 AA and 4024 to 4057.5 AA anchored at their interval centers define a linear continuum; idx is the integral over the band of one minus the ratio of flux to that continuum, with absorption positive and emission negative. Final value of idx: -4.4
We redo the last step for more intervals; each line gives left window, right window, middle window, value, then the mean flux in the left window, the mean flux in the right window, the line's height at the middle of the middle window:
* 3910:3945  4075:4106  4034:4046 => -1.0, 0.666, 0.737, 0.715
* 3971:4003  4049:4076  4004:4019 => -2.5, 0.666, 0.726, 0.685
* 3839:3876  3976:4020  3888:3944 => 3.8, 0.744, 0.725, 0.736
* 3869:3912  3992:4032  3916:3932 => 1.1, 0.725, 0.73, 0.727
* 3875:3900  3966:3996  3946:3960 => -1.1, 0.699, 0.637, 0.656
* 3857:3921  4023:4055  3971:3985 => 1.7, 0.725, 0.716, 0.72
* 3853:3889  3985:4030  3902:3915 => -0.4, 0.724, 0.738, 0.728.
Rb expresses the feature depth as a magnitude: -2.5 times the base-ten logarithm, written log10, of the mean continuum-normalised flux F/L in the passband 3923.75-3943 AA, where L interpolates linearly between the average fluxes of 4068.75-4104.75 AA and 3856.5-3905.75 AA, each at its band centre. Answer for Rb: 0.174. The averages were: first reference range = 0.72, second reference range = 0.732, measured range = 0.616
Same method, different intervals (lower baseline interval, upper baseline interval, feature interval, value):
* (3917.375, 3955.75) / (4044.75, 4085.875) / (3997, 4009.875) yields -0.132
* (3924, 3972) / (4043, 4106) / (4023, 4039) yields -0.014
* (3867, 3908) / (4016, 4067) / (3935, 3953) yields 0.094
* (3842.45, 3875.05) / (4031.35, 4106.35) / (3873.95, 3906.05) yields 0.044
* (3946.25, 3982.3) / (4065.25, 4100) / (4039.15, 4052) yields -0.013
